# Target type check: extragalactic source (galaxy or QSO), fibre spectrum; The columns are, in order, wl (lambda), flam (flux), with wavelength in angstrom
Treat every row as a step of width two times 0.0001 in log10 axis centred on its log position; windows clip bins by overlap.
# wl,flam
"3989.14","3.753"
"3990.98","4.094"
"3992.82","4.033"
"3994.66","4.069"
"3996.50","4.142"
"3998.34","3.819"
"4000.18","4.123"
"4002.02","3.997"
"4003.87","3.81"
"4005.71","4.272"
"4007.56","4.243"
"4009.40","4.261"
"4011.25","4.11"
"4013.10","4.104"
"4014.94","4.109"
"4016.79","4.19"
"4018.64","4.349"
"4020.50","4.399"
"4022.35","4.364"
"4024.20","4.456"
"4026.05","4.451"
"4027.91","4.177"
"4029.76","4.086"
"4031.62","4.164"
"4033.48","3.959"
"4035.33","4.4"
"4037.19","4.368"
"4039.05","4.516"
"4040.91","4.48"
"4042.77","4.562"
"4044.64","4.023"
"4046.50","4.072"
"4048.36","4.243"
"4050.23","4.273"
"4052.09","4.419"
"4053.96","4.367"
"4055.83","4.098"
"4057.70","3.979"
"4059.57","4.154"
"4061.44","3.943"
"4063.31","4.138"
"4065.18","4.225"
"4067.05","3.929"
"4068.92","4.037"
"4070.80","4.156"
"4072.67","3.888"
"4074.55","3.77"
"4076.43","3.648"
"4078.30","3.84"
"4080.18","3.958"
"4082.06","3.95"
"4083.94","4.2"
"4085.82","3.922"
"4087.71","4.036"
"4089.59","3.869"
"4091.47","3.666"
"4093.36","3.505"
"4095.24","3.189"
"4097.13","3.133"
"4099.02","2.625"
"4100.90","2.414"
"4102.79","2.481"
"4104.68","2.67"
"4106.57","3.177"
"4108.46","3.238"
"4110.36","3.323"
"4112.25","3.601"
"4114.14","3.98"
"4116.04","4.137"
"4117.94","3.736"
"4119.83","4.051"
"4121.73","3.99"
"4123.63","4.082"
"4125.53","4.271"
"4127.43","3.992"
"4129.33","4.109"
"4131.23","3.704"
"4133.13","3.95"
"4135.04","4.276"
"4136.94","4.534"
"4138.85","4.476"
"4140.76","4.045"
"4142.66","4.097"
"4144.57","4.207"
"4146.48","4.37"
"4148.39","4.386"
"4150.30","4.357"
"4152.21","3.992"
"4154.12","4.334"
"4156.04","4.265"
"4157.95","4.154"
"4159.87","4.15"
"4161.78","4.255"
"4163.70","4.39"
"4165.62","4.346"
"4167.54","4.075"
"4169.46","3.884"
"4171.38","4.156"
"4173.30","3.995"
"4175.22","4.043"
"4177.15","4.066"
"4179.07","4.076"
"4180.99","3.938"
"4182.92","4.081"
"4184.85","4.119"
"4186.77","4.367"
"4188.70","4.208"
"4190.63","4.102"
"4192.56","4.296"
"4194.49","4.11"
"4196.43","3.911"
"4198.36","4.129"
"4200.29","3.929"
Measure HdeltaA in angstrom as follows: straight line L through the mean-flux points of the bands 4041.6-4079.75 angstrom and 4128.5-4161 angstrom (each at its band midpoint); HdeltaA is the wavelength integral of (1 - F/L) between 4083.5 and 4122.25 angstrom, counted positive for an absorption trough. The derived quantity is 6.4 angstrom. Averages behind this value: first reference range 4.09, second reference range 4.2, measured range 3.46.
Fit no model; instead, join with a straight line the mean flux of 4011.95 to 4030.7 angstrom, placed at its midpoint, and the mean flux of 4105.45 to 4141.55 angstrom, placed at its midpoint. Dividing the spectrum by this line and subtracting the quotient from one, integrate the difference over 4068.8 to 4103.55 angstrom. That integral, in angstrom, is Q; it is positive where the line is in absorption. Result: 4.0 angstrom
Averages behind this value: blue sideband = 4.27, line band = 3.59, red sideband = 3.92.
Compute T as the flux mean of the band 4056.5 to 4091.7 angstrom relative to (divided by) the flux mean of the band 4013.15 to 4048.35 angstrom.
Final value 0.9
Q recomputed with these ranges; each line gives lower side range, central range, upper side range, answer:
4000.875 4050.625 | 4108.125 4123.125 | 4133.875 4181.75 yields 1.50 angstrom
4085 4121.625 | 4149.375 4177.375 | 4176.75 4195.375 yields -1.60 angstrom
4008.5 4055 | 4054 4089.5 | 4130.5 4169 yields 2.14 angstrom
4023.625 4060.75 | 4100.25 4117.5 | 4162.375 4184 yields 3.80 angstrom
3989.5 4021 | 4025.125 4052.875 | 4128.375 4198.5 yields -1.04 angstrom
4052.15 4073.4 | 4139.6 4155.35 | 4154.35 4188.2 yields -0.36 angstrom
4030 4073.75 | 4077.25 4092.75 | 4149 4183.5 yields 0.95 angstrom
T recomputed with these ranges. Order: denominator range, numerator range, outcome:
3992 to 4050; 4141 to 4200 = 0.99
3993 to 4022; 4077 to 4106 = 0.83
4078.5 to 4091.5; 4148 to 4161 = 1.07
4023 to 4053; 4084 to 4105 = 0.77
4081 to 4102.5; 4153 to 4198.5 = 1.19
